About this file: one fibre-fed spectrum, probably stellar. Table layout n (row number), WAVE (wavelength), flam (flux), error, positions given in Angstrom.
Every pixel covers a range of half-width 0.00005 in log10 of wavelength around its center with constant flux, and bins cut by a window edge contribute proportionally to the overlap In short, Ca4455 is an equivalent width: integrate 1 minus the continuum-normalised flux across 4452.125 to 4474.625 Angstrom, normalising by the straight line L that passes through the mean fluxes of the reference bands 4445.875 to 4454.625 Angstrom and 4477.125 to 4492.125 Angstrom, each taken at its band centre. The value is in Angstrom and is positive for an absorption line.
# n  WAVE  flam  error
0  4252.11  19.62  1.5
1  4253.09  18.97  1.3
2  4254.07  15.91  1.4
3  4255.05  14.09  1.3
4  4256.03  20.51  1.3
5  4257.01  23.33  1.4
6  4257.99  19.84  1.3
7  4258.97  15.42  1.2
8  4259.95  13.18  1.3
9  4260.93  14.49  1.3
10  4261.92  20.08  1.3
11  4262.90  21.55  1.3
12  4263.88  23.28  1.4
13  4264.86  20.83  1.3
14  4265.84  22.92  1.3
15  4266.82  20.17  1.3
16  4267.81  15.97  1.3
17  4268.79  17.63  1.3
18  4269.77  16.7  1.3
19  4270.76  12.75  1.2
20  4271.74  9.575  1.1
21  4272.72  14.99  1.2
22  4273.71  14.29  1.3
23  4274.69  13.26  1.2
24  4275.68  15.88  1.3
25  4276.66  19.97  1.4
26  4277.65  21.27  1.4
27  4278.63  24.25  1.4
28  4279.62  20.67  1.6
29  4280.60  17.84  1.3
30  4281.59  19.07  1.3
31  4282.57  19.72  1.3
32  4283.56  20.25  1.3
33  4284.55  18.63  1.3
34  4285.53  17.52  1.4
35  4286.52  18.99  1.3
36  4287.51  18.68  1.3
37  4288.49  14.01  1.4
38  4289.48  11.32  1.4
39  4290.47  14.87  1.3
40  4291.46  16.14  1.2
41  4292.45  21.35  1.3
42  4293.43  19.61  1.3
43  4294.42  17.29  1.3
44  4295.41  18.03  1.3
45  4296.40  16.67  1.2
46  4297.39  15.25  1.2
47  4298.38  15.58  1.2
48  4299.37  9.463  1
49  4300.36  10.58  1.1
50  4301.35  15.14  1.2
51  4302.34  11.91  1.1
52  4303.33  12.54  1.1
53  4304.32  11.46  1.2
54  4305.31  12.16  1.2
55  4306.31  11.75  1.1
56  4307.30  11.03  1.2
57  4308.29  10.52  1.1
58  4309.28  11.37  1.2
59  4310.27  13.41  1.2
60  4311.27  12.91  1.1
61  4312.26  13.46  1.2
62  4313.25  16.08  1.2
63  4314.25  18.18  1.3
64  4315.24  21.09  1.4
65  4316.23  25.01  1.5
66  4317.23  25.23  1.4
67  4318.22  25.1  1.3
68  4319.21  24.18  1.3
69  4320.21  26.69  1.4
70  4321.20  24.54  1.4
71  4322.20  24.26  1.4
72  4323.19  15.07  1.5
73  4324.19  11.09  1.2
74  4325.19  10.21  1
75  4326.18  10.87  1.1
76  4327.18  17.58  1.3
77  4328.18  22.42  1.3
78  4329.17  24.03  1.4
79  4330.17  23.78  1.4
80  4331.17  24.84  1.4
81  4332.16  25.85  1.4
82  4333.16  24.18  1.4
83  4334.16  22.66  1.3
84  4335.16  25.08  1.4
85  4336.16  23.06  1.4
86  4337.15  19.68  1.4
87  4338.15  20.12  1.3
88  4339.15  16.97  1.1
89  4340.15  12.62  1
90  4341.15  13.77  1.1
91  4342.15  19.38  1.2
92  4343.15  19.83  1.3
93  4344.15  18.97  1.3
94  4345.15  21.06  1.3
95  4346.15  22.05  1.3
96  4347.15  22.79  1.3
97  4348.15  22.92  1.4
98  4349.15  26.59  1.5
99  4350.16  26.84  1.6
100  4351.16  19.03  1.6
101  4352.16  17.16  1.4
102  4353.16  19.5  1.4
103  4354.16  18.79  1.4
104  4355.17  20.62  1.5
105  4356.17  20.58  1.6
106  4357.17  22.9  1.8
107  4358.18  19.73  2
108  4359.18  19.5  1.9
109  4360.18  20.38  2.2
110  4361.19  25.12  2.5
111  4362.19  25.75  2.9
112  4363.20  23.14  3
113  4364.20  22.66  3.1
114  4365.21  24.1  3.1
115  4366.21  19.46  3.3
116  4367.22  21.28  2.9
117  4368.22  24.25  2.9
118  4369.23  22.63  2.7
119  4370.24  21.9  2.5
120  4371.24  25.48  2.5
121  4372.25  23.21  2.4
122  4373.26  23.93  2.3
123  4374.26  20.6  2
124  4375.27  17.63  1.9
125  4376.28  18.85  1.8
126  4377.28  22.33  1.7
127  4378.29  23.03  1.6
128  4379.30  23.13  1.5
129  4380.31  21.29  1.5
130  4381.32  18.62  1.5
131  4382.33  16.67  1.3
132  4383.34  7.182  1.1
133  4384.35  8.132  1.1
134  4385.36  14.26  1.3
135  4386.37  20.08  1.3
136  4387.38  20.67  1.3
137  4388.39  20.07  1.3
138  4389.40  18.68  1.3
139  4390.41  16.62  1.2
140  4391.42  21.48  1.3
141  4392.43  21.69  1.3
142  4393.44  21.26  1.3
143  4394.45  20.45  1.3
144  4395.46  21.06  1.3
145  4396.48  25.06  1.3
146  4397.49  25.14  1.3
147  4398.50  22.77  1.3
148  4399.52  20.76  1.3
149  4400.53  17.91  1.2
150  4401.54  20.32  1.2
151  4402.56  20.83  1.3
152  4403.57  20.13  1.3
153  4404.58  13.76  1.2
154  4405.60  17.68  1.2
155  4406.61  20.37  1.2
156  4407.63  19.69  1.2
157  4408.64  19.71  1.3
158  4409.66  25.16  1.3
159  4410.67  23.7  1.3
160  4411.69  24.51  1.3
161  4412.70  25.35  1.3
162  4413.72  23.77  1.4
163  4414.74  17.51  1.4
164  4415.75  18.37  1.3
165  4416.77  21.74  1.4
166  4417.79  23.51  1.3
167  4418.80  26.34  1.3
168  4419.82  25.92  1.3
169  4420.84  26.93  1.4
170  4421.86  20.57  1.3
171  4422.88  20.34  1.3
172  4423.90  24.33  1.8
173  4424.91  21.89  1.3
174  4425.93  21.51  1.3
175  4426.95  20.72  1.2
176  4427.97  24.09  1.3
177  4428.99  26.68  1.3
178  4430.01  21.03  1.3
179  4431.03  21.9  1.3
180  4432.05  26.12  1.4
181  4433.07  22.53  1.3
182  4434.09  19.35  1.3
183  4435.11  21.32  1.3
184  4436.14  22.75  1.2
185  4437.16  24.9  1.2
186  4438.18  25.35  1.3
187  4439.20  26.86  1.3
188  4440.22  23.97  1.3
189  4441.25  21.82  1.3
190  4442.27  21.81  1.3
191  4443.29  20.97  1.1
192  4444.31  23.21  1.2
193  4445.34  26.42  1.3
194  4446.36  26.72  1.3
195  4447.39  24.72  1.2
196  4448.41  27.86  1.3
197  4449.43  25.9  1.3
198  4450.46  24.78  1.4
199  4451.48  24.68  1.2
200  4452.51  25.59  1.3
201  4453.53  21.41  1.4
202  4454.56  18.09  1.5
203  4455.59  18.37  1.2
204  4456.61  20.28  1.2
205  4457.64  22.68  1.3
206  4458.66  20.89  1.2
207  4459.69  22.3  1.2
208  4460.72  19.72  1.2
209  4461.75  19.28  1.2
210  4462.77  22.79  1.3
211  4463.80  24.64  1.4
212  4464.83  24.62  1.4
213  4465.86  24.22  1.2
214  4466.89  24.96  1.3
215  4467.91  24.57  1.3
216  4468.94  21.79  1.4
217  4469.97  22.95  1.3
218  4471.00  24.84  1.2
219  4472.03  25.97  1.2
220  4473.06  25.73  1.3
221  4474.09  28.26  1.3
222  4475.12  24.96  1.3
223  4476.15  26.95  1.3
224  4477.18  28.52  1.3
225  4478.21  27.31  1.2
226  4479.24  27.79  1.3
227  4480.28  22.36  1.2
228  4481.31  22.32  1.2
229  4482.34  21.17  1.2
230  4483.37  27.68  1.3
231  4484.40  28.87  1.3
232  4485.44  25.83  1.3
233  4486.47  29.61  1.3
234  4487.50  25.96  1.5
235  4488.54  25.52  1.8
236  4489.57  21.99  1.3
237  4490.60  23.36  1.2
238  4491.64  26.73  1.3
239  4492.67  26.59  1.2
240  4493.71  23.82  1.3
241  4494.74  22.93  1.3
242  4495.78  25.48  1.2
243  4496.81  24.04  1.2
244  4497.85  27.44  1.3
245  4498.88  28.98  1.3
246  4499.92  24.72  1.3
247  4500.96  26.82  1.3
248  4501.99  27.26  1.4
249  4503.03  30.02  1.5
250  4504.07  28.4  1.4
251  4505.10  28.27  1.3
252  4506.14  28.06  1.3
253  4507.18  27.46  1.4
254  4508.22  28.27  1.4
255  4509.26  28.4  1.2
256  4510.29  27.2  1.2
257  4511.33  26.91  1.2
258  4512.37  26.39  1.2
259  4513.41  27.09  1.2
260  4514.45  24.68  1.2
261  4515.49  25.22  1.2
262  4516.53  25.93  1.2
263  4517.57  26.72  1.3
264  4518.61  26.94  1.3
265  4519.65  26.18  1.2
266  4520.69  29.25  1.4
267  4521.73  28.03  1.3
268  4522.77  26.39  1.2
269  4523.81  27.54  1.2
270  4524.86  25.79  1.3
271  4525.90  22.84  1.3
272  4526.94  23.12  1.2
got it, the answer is 1.9 Angstrom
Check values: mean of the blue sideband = 24.7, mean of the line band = 22.9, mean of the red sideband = 25.6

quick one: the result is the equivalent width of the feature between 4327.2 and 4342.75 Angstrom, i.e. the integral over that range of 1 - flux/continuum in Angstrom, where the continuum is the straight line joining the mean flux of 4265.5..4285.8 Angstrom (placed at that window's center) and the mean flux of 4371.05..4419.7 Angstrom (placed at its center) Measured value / -1.7 Angstrom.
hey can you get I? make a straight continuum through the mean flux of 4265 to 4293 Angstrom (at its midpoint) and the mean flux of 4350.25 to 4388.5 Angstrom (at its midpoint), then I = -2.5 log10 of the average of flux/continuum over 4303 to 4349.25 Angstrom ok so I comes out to 0.012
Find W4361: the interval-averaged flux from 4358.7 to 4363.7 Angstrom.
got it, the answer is 22.8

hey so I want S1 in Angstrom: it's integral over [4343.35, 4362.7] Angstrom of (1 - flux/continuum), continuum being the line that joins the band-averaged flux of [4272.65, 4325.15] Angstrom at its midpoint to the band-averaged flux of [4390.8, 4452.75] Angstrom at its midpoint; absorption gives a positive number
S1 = -2.1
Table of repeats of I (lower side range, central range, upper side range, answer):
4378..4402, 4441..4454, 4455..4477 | -0.09 mag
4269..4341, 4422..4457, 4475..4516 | 0.03 mag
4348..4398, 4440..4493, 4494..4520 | 0.03 mag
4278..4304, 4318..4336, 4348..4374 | -0.09 mag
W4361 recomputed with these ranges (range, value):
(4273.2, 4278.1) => 16.9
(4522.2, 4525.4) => 26.5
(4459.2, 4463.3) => 21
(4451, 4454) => 23.9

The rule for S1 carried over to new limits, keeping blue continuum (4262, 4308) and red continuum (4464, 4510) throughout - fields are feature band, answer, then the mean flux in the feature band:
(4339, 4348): 0.2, 18.8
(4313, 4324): -2.4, 22.1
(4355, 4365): -1.0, 22.1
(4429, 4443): 0.3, 23.2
